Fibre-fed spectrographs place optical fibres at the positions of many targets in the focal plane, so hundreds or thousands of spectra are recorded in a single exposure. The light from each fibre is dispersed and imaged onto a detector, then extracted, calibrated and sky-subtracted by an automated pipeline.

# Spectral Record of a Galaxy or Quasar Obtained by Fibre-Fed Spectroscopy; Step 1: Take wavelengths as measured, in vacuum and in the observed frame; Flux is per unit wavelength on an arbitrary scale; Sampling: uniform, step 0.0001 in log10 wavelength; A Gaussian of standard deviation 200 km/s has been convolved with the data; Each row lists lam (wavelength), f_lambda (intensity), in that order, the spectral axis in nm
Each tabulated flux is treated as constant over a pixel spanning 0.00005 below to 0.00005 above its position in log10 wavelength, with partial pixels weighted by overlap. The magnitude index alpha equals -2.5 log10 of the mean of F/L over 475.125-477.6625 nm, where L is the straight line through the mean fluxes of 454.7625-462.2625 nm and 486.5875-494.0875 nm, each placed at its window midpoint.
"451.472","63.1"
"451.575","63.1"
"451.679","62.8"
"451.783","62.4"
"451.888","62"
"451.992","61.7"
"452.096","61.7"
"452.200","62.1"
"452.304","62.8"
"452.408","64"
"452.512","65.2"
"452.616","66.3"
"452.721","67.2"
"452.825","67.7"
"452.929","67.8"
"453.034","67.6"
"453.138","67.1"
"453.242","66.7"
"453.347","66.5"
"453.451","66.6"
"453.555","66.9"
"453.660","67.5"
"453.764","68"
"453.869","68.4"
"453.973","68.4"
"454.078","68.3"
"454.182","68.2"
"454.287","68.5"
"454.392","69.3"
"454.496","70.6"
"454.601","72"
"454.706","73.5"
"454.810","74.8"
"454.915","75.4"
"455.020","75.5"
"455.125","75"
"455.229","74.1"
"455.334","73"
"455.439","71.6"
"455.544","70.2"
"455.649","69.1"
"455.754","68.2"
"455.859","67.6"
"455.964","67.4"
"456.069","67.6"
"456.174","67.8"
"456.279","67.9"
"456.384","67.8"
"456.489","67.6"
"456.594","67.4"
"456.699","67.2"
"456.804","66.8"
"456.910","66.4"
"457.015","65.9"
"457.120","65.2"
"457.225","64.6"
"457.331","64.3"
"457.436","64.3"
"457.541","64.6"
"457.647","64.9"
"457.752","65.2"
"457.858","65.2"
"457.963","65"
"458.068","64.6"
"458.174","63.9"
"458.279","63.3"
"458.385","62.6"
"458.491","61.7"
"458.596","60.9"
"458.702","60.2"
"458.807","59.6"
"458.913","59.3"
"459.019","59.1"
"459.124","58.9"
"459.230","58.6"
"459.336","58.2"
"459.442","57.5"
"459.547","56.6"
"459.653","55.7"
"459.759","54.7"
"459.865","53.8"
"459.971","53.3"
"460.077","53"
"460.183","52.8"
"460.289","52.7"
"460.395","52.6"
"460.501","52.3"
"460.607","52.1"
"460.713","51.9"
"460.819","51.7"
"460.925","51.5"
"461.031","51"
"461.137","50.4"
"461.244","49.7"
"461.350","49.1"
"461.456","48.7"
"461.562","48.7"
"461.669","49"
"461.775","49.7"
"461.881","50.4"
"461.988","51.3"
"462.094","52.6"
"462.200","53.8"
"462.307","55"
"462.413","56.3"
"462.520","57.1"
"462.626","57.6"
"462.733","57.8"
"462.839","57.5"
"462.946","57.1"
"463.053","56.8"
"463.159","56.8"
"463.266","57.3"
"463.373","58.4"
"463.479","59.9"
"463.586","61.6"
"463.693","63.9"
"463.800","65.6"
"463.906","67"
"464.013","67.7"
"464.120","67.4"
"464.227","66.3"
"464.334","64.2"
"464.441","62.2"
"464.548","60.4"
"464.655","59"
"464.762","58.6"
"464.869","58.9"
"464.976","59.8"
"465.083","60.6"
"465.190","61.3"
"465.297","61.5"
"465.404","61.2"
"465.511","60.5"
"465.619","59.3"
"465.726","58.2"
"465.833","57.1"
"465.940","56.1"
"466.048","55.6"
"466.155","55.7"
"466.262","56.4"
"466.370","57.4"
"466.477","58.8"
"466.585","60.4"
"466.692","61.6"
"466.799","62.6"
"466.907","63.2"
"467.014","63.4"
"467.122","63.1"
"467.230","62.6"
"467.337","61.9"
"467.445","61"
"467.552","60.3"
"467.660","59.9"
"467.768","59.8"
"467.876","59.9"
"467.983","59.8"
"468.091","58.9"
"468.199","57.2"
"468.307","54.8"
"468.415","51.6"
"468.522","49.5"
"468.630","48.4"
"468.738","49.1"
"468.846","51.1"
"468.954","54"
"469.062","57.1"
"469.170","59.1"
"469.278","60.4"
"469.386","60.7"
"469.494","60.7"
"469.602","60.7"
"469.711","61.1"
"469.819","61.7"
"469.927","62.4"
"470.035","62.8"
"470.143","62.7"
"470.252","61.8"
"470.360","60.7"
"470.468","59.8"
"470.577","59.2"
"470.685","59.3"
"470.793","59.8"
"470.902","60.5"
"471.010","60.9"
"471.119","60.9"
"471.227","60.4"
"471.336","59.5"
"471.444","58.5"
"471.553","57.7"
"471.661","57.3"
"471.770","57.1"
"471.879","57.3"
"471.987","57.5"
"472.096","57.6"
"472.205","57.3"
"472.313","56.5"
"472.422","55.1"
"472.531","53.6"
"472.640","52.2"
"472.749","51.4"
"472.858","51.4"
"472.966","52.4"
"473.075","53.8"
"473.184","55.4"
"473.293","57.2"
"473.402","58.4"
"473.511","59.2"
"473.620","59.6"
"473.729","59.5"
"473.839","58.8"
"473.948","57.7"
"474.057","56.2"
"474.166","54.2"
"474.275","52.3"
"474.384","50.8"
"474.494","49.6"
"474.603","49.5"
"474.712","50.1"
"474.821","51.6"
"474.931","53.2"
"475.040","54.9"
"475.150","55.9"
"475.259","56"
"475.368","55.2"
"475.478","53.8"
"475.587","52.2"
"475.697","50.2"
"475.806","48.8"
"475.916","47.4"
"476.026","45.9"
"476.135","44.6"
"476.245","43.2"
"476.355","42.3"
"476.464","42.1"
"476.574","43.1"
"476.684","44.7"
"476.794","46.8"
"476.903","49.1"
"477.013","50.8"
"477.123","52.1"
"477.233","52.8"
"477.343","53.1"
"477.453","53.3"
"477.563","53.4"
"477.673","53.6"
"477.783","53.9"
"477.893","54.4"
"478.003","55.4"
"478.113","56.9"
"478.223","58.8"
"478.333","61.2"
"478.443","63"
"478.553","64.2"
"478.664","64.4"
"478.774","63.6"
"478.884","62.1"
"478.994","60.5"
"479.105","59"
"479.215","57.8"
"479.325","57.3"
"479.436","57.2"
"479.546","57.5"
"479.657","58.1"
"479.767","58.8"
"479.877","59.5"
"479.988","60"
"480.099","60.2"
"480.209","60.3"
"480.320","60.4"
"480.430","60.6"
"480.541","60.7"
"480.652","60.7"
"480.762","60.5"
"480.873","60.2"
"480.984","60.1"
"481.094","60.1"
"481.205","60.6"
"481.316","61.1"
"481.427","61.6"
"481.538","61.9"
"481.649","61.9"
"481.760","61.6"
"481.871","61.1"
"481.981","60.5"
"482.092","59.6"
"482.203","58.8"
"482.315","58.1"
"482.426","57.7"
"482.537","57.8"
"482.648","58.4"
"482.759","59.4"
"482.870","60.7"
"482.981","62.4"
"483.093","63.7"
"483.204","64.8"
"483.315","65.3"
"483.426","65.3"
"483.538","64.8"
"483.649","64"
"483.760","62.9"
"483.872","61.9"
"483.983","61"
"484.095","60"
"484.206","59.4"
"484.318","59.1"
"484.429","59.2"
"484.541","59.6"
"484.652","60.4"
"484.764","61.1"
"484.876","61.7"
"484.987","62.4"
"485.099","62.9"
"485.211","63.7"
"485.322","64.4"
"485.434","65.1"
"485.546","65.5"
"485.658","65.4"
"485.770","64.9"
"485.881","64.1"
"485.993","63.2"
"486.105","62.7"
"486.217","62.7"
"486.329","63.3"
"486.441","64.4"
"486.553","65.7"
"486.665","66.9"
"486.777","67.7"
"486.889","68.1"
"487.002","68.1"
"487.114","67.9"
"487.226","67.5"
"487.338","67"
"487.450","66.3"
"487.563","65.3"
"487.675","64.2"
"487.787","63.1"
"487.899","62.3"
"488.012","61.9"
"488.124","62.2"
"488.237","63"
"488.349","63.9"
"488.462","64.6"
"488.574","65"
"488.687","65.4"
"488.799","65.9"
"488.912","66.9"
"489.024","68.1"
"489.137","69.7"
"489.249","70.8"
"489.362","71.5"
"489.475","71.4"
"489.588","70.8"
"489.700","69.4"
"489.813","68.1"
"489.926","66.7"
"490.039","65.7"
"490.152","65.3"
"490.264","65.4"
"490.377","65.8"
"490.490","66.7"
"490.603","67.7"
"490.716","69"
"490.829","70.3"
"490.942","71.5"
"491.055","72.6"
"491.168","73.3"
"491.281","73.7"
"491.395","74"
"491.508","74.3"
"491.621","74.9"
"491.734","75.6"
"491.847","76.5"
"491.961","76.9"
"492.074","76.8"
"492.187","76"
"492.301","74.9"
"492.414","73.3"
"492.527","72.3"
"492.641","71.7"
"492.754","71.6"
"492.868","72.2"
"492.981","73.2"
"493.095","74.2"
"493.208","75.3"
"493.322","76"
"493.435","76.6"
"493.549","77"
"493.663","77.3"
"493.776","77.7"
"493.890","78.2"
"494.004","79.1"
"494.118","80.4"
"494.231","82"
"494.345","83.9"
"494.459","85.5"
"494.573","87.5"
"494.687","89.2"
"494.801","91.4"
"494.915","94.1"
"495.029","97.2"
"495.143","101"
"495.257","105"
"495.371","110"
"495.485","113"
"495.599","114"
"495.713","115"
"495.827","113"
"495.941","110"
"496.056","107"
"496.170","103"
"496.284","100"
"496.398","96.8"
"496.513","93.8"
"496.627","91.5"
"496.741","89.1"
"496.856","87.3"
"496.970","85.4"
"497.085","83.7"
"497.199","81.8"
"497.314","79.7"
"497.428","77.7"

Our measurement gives 0.31 mag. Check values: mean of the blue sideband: 60.7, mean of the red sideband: 70.2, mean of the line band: 49.4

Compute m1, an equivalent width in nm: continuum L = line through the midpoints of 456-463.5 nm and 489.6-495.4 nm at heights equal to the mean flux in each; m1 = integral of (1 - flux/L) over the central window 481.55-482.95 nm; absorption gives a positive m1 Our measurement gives 0.226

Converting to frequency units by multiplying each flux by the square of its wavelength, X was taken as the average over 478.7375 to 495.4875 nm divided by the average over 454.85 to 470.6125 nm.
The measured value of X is 1.26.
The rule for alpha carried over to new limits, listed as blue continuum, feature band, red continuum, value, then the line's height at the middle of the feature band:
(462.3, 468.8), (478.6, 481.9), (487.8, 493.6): 0.09 mag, 65.7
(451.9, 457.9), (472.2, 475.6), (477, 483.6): 0.13 mag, 61.5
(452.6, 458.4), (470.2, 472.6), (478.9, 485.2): 0.09 mag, 63.6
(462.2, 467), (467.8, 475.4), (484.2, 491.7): 0.09 mag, 61.8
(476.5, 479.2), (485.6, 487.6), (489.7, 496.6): 0.08 mag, 70.8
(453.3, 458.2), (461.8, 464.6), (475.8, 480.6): 0.08 mag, 63.9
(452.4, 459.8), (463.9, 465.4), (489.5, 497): 0.12 mag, 69.9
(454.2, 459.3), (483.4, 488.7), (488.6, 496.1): 0.21 mag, 77.1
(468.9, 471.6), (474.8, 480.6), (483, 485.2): 0.12 mag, 61.2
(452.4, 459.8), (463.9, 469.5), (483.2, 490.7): 0.11 mag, 65.7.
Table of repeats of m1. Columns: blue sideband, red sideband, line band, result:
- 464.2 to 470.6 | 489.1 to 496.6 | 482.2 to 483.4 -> 0.195 nm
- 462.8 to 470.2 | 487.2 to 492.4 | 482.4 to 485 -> 0.198 nm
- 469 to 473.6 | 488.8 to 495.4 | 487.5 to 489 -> 0.179 nm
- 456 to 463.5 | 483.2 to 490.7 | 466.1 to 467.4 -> -0.012 nm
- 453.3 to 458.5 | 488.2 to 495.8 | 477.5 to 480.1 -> 0.533 nm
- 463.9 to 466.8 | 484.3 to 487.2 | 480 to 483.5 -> 0.134 nm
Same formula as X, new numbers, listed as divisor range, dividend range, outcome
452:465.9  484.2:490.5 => 1.19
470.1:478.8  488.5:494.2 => 1.41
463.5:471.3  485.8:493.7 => 1.27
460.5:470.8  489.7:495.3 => 1.48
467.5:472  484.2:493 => 1.25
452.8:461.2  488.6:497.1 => 1.48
